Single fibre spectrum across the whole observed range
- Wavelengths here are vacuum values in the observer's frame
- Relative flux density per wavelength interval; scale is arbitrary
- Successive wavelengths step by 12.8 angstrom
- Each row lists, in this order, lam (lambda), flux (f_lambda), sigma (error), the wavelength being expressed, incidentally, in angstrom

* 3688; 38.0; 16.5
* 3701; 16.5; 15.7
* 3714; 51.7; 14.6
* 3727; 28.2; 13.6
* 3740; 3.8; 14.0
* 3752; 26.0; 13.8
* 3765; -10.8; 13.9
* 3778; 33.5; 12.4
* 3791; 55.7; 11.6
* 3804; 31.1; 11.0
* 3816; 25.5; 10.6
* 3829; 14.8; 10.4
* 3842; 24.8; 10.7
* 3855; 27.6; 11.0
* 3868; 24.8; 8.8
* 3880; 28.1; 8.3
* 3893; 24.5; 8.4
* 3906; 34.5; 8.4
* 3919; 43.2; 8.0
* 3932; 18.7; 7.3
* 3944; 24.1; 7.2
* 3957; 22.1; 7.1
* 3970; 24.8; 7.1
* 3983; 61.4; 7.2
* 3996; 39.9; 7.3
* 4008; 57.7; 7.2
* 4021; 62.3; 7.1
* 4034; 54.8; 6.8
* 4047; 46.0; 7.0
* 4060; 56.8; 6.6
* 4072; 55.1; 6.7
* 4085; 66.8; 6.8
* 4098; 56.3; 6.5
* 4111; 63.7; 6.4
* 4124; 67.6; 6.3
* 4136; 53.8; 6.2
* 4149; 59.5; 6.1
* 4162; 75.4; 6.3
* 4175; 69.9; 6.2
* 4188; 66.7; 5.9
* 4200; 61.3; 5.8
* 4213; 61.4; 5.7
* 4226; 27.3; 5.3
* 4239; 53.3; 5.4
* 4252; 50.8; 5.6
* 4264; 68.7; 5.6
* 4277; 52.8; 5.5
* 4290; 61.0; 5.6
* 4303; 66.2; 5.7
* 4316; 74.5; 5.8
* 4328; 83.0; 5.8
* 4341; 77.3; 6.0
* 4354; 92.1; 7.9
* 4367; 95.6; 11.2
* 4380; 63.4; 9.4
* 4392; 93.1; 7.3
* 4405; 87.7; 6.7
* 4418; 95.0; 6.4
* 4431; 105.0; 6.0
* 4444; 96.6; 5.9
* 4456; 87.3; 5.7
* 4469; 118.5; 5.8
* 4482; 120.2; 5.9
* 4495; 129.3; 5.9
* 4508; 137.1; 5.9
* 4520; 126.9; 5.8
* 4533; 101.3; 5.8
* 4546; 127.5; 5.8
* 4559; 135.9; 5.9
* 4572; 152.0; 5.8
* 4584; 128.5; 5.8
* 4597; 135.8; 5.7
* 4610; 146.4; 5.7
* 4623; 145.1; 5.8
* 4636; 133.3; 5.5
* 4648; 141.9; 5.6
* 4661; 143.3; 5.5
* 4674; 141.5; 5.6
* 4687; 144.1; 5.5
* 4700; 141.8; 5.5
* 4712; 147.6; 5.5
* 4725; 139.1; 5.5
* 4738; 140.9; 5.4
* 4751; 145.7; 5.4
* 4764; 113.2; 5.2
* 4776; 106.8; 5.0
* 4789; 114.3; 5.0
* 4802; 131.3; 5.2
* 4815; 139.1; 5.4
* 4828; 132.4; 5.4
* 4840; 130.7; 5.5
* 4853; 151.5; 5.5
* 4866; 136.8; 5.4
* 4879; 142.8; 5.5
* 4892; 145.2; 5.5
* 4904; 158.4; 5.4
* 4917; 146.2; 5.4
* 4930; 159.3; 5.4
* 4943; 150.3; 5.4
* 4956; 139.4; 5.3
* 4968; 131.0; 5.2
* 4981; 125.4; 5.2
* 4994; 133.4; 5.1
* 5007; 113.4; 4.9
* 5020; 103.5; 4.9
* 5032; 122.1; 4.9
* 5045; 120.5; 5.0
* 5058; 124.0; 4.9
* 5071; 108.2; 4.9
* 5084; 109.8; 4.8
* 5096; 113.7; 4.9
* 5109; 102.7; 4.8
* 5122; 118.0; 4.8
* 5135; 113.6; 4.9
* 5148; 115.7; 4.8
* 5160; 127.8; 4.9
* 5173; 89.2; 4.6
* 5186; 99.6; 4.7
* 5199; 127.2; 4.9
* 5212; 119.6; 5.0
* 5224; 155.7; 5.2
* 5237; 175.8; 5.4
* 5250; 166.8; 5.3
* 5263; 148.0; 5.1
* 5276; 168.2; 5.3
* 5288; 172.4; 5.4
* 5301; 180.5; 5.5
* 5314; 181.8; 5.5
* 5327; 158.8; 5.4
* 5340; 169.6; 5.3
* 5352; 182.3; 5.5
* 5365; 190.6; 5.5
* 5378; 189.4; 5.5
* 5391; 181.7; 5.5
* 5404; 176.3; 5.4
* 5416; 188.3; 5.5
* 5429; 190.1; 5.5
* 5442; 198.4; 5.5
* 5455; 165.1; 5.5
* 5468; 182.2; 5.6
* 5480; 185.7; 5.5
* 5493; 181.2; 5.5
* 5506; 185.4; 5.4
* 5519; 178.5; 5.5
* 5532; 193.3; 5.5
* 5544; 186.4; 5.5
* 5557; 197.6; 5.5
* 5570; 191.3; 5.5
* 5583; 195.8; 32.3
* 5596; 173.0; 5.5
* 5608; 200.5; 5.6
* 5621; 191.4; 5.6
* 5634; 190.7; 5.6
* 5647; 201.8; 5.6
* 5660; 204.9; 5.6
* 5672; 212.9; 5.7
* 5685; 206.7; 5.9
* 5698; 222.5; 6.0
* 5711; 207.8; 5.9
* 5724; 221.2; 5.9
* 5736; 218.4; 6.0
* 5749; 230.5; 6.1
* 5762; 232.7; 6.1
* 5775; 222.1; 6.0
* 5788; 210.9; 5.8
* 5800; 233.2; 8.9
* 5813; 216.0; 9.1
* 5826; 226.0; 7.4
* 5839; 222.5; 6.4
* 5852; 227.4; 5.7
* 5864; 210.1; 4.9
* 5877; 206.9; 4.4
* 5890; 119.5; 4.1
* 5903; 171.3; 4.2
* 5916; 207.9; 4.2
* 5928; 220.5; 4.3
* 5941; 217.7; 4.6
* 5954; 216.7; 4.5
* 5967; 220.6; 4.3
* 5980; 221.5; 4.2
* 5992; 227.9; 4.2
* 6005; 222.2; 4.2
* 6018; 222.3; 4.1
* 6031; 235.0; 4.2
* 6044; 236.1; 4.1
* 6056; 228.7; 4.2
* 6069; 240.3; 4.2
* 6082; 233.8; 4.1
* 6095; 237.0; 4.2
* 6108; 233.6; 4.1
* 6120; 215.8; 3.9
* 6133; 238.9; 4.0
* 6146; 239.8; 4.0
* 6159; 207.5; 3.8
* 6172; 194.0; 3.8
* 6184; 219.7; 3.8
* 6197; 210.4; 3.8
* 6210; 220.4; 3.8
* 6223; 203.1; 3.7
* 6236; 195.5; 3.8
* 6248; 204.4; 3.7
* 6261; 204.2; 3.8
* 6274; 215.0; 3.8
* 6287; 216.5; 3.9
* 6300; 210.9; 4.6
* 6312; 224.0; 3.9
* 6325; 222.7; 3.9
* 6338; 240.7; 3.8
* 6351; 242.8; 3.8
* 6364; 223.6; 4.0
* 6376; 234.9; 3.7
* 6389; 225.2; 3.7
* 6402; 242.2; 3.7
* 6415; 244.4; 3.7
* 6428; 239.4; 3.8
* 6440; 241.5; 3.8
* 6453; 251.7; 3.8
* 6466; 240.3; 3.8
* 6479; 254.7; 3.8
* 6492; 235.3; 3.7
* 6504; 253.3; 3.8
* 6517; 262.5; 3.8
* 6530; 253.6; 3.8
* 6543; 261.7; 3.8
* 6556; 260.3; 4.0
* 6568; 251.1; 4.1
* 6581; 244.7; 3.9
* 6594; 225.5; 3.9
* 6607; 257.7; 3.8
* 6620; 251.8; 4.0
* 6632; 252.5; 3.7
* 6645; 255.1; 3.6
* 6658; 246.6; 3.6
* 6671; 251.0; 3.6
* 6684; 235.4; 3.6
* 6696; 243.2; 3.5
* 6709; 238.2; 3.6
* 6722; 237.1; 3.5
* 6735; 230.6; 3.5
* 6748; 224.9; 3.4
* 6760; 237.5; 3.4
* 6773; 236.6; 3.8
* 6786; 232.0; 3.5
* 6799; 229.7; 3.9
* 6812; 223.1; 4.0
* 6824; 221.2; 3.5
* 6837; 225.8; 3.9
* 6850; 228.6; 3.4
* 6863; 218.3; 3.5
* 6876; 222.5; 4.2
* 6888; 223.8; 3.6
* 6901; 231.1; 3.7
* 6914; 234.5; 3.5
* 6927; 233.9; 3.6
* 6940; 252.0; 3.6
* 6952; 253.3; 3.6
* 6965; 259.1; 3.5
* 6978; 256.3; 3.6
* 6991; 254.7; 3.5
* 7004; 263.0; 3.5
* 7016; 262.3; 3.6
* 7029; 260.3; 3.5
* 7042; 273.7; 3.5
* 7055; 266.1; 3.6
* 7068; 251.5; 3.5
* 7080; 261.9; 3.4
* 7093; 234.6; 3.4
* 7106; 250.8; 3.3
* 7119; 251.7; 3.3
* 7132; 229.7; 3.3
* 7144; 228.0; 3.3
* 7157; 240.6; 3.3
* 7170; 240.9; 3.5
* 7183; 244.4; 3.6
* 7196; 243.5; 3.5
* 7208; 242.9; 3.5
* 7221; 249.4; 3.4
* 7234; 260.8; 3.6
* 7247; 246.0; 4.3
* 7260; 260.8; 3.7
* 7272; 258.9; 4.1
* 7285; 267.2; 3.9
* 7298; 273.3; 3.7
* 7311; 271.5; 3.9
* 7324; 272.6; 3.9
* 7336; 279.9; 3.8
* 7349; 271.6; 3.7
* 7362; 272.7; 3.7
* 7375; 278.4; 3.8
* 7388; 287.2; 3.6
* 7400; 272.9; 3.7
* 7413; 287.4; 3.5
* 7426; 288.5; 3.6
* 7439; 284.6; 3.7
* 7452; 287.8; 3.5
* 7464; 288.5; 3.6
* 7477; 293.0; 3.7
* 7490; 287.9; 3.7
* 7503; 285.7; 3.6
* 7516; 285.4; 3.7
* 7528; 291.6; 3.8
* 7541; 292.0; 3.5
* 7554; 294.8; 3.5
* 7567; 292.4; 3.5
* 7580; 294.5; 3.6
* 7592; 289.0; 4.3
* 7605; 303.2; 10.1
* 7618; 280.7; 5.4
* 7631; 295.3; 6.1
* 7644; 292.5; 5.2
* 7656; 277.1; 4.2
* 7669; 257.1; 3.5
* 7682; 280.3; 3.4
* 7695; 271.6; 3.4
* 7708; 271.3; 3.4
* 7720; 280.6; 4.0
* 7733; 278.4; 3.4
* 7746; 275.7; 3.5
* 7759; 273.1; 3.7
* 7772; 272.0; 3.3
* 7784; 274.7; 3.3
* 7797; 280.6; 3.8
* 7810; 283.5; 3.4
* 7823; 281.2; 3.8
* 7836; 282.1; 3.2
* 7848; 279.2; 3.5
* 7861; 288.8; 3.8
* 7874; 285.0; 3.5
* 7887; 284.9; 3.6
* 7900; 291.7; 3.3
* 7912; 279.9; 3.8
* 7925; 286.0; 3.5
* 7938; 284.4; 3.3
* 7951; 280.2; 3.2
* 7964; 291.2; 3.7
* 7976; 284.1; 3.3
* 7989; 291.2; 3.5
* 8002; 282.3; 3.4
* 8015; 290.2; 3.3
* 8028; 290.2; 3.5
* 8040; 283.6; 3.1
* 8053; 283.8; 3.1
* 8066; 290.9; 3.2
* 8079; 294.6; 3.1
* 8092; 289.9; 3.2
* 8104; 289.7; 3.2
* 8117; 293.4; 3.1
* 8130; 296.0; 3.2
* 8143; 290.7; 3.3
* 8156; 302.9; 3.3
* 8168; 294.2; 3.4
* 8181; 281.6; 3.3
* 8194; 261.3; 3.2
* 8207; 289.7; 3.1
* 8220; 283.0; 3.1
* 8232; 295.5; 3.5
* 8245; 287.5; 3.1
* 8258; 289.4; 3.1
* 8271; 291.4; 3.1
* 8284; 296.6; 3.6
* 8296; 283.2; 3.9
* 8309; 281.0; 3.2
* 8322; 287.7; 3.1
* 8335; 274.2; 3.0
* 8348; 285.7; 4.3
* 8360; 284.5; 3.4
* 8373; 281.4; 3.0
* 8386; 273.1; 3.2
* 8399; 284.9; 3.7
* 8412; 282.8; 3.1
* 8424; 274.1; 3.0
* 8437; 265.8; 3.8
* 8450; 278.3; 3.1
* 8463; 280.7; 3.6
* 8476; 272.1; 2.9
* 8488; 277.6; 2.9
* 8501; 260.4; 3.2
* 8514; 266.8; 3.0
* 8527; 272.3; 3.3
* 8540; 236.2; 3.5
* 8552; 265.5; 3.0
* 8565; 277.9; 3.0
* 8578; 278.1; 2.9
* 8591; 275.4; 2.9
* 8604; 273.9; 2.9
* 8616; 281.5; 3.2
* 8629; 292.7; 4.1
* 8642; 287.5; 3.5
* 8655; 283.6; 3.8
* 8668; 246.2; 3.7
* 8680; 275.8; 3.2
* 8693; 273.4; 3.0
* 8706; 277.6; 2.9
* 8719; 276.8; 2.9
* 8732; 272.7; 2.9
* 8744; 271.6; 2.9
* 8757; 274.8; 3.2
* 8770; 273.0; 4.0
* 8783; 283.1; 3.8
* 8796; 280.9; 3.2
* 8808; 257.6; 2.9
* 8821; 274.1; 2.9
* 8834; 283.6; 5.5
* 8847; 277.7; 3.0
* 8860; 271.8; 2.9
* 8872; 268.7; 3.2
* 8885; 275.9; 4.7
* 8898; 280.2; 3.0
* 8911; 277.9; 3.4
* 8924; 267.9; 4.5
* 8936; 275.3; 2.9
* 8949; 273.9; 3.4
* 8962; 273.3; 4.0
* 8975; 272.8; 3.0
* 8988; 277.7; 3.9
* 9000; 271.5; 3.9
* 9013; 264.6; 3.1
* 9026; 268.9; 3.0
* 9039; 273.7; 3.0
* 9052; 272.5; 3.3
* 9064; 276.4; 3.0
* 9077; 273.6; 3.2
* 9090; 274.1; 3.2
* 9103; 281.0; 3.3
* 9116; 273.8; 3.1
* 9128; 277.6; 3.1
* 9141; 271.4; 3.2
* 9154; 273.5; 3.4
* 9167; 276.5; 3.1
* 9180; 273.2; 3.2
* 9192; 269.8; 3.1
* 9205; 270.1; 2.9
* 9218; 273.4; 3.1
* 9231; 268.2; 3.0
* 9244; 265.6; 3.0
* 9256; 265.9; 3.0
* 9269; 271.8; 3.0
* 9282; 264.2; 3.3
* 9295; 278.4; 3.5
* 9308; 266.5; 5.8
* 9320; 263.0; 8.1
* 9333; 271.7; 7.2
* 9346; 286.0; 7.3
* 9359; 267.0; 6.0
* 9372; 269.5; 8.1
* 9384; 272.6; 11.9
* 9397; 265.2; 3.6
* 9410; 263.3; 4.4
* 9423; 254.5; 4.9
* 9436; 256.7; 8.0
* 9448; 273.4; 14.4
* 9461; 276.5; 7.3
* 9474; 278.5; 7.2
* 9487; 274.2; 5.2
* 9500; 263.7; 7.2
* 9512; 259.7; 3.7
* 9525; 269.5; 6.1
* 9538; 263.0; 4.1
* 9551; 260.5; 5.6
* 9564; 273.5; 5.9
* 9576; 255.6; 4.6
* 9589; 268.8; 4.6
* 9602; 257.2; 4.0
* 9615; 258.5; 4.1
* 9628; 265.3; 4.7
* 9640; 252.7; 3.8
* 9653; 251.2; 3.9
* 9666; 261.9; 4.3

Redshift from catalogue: 0.00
